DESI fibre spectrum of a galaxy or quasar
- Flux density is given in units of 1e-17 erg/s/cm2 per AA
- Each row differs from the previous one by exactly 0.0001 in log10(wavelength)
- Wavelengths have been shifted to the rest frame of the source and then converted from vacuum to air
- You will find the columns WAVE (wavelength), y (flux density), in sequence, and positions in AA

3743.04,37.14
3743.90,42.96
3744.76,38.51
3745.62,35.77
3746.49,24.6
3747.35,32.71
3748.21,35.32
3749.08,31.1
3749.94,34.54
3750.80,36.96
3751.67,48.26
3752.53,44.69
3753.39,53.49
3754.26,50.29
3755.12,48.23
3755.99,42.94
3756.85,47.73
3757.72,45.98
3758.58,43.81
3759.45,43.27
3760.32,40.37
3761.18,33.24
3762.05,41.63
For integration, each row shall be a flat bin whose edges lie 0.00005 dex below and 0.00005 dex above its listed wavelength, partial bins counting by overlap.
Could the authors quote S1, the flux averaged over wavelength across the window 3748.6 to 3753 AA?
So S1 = 39.2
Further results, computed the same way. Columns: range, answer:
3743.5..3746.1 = 38.8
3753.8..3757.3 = 47.2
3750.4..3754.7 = 46.8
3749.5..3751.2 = 35.8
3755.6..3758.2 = 45.7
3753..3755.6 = 50.4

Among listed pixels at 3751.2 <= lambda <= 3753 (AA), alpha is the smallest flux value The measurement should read 44.69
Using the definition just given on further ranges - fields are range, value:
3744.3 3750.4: 24.6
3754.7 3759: 42.94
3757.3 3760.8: 40.37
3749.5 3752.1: 34.54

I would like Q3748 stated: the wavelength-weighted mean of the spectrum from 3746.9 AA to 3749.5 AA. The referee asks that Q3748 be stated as 33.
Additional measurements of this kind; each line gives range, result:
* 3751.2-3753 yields 46.5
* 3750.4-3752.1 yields 42.6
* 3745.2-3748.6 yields 32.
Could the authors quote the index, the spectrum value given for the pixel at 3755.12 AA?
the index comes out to 48.23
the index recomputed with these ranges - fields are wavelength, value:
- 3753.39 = 53.49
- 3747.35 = 32.71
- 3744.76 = 38.51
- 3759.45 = 43.27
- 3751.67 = 48.26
